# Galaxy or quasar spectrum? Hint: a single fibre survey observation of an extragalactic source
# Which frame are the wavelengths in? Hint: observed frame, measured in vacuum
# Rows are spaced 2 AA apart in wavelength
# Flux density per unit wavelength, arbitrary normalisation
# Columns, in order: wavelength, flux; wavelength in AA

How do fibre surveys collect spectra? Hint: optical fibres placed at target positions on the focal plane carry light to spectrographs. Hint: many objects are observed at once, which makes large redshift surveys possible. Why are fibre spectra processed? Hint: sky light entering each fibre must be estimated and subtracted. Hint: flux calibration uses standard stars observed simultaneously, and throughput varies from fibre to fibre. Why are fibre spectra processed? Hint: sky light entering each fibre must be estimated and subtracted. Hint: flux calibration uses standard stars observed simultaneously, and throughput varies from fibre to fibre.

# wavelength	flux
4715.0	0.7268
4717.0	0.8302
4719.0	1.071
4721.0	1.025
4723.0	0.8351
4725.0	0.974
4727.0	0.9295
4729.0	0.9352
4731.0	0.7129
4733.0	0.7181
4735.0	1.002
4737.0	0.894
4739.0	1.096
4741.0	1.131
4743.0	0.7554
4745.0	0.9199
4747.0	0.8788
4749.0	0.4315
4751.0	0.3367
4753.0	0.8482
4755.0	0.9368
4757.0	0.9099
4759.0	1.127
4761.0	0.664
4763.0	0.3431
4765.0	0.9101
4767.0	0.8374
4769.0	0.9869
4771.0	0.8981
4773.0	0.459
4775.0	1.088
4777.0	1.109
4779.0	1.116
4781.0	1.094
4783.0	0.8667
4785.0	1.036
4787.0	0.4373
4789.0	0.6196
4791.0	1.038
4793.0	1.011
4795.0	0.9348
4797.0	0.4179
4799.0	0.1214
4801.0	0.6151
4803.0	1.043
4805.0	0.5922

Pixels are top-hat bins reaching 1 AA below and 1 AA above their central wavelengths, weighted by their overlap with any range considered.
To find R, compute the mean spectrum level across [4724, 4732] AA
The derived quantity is 0.888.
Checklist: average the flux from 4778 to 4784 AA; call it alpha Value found 1.03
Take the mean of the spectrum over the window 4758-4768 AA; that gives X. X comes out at 0.776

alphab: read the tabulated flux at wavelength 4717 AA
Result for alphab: 0.8302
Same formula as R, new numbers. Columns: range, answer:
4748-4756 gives 0.638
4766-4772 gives 0.907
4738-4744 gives 0.994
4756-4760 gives 1.02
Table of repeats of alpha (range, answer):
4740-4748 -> 0.921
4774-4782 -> 1.1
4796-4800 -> 0.27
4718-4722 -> 1.05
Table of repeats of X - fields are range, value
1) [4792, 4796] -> 0.973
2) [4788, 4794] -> 0.89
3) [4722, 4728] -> 0.913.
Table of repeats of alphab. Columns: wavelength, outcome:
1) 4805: 0.5922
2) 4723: 0.8351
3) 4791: 1.038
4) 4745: 0.9199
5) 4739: 1.096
